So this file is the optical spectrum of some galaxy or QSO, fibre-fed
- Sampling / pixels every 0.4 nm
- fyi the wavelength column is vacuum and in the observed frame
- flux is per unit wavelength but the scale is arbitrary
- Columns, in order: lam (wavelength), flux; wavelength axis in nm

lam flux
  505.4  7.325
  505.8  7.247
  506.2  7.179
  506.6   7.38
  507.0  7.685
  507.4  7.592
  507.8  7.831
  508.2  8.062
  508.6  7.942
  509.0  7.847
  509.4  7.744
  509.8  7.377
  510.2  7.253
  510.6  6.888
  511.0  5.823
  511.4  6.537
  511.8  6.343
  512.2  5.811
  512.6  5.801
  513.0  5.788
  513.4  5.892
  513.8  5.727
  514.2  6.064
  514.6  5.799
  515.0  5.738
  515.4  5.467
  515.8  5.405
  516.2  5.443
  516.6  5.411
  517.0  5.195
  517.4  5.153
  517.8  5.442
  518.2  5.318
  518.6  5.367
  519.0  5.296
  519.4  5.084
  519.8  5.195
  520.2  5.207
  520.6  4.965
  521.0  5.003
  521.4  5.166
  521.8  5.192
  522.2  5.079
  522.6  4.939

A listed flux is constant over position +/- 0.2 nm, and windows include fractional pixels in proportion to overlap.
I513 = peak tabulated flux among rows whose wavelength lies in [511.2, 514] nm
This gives 6.537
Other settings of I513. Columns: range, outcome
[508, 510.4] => 8.062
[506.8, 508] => 7.831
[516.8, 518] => 5.442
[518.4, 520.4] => 5.367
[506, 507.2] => 7.685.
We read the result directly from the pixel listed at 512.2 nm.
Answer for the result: 5.811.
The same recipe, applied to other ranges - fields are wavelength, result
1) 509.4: 7.744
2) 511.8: 6.343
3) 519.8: 5.195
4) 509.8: 7.377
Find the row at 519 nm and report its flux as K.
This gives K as 5.296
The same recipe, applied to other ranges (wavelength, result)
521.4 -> 5.166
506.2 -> 7.179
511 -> 5.823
